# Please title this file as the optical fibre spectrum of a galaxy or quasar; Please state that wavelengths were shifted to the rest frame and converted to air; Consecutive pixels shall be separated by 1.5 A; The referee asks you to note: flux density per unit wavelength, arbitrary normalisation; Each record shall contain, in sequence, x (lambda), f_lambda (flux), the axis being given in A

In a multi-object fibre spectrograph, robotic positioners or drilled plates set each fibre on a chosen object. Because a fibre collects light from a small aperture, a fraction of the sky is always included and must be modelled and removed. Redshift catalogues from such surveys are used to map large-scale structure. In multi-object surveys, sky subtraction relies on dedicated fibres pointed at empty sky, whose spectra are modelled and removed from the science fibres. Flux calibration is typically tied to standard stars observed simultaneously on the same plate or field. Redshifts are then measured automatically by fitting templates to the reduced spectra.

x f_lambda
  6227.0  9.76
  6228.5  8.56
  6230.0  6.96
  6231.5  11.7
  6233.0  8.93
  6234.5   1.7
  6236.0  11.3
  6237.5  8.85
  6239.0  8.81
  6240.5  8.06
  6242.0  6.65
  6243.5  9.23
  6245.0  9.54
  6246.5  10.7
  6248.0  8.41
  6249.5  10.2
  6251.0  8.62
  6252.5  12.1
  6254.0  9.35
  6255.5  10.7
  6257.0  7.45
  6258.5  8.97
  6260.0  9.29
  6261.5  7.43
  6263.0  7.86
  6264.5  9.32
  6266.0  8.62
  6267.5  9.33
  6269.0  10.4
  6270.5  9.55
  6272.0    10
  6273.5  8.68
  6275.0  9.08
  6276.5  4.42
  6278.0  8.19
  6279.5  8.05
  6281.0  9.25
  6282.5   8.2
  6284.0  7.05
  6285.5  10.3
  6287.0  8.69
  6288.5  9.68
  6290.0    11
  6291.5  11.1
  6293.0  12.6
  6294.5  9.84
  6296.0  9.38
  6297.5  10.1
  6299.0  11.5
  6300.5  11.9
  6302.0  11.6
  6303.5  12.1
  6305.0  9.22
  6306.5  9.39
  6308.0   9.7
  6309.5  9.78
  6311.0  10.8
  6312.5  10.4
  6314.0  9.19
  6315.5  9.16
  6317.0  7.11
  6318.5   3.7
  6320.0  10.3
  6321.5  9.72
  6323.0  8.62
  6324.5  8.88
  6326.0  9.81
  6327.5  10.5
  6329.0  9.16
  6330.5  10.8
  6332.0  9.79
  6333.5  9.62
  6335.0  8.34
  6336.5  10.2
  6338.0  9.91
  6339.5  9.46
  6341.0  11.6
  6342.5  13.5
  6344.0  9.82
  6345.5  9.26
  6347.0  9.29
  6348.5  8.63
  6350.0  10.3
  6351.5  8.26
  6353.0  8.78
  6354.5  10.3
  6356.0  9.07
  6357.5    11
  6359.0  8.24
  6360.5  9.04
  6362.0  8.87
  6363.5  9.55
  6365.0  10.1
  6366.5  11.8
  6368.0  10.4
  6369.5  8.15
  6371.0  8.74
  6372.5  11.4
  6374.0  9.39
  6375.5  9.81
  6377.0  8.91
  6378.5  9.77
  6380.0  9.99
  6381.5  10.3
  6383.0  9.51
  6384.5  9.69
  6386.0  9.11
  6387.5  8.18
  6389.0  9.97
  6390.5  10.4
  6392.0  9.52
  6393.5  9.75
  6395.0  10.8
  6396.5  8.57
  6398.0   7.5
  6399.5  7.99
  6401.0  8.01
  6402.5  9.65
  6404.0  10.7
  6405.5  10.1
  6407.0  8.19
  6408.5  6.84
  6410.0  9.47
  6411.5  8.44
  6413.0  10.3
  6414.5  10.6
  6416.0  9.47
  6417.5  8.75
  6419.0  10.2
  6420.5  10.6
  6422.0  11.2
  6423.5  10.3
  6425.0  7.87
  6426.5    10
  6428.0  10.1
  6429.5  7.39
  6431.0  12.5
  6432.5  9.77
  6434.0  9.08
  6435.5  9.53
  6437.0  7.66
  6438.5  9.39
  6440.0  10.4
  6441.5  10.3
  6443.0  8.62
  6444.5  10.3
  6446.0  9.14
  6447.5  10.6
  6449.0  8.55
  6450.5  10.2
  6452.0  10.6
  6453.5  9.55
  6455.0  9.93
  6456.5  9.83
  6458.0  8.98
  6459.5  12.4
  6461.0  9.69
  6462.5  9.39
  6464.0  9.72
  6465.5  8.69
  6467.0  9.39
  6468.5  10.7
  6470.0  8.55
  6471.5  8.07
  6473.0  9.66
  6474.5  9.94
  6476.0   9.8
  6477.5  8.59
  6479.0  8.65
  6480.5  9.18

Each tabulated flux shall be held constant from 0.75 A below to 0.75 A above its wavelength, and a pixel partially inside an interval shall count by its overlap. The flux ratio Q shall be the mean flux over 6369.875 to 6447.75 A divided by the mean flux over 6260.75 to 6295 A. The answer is 1.0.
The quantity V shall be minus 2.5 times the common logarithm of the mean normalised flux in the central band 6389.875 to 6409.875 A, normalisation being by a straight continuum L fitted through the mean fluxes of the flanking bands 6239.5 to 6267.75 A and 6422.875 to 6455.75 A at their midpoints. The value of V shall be 0.05 mag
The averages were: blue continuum 9.04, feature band 9.08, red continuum 9.62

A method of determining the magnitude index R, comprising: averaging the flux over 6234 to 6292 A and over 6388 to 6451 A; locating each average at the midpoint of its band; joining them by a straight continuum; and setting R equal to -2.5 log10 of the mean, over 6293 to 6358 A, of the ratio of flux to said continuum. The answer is -0.08 mag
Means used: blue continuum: 8.9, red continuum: 9.49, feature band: 9.79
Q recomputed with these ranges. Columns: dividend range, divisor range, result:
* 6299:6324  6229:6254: 1.08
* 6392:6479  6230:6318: 1.02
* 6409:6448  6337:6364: 0.99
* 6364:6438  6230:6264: 1.07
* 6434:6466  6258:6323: 1.04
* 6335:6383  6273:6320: 1.04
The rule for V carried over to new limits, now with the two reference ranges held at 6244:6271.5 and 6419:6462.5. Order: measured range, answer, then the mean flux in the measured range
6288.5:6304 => -0.170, 11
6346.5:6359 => 0.022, 9.38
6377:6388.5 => 0.020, 9.48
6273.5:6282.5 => 0.186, 7.9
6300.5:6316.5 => -0.079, 10.2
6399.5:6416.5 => 0.060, 9.19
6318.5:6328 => 0.041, 9.15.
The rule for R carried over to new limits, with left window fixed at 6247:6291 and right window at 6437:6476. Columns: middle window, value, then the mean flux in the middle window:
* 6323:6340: -0.05 mag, 9.64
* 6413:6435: -0.03 mag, 9.86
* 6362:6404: -0.01 mag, 9.53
